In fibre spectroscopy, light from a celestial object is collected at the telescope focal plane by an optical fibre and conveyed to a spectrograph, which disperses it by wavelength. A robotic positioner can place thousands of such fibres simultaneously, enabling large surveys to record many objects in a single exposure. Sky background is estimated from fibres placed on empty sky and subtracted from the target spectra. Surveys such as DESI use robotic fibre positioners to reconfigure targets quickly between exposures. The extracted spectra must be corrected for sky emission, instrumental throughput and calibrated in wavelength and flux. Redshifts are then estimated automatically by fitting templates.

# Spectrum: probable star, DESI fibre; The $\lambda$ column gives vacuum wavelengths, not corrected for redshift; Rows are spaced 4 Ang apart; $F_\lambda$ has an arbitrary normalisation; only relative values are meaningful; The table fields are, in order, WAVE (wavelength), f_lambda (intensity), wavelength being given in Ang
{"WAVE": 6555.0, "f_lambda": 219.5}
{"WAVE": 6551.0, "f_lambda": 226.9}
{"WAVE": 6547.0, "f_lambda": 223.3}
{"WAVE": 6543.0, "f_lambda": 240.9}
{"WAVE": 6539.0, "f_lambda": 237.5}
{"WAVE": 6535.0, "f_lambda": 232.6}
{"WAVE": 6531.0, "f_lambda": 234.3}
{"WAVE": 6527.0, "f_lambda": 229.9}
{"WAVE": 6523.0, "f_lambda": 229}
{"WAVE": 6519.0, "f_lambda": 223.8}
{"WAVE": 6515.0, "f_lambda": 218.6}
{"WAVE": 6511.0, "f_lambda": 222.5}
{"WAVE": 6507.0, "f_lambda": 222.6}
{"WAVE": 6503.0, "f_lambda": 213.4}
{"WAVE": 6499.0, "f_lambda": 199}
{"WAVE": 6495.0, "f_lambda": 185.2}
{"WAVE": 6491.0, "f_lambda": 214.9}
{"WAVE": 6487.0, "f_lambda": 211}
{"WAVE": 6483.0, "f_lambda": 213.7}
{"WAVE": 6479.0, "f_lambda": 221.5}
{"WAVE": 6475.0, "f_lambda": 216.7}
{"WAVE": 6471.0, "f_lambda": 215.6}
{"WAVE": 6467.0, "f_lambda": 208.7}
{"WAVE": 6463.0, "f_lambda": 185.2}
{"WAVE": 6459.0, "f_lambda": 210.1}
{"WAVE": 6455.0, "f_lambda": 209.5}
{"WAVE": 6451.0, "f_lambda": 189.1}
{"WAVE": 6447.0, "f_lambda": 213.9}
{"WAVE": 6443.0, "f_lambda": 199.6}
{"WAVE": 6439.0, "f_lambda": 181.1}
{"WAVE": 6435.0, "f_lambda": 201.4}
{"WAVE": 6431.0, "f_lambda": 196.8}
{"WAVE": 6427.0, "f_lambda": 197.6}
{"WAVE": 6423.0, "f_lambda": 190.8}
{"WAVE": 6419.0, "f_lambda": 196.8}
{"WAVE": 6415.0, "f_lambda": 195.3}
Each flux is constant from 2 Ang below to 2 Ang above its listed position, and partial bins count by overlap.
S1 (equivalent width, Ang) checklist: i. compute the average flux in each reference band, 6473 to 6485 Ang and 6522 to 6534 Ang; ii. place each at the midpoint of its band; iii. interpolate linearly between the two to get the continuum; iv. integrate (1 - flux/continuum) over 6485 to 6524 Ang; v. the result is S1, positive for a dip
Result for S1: 1.92 Ang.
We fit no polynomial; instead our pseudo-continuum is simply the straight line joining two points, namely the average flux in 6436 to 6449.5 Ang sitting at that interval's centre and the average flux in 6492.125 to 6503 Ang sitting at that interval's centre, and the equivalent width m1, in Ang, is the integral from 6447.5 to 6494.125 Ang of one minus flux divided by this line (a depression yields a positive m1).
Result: -2.4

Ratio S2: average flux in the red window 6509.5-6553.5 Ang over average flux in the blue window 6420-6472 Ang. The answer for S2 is 1.15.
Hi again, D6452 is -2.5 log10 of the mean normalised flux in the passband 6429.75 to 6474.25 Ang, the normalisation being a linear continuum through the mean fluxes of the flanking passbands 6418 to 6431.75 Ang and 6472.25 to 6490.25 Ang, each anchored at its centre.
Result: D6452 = 0.02 mag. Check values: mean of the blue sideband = 195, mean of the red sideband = 216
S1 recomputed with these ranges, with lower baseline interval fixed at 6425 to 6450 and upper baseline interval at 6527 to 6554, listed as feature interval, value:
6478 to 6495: 0.2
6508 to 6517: 0.1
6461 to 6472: 0.3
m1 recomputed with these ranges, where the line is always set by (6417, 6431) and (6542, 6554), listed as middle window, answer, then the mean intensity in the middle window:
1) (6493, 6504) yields 0.9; 198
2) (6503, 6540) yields -0.9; 227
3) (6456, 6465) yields 0.3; 199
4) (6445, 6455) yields 0.0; 203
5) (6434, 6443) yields 0.3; 192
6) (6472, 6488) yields -0.4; 216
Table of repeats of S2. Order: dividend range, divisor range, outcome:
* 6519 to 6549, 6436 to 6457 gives 1.17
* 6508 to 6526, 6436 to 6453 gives 1.14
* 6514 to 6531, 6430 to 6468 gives 1.14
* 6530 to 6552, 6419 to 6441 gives 1.20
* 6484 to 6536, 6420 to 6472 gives 1.09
